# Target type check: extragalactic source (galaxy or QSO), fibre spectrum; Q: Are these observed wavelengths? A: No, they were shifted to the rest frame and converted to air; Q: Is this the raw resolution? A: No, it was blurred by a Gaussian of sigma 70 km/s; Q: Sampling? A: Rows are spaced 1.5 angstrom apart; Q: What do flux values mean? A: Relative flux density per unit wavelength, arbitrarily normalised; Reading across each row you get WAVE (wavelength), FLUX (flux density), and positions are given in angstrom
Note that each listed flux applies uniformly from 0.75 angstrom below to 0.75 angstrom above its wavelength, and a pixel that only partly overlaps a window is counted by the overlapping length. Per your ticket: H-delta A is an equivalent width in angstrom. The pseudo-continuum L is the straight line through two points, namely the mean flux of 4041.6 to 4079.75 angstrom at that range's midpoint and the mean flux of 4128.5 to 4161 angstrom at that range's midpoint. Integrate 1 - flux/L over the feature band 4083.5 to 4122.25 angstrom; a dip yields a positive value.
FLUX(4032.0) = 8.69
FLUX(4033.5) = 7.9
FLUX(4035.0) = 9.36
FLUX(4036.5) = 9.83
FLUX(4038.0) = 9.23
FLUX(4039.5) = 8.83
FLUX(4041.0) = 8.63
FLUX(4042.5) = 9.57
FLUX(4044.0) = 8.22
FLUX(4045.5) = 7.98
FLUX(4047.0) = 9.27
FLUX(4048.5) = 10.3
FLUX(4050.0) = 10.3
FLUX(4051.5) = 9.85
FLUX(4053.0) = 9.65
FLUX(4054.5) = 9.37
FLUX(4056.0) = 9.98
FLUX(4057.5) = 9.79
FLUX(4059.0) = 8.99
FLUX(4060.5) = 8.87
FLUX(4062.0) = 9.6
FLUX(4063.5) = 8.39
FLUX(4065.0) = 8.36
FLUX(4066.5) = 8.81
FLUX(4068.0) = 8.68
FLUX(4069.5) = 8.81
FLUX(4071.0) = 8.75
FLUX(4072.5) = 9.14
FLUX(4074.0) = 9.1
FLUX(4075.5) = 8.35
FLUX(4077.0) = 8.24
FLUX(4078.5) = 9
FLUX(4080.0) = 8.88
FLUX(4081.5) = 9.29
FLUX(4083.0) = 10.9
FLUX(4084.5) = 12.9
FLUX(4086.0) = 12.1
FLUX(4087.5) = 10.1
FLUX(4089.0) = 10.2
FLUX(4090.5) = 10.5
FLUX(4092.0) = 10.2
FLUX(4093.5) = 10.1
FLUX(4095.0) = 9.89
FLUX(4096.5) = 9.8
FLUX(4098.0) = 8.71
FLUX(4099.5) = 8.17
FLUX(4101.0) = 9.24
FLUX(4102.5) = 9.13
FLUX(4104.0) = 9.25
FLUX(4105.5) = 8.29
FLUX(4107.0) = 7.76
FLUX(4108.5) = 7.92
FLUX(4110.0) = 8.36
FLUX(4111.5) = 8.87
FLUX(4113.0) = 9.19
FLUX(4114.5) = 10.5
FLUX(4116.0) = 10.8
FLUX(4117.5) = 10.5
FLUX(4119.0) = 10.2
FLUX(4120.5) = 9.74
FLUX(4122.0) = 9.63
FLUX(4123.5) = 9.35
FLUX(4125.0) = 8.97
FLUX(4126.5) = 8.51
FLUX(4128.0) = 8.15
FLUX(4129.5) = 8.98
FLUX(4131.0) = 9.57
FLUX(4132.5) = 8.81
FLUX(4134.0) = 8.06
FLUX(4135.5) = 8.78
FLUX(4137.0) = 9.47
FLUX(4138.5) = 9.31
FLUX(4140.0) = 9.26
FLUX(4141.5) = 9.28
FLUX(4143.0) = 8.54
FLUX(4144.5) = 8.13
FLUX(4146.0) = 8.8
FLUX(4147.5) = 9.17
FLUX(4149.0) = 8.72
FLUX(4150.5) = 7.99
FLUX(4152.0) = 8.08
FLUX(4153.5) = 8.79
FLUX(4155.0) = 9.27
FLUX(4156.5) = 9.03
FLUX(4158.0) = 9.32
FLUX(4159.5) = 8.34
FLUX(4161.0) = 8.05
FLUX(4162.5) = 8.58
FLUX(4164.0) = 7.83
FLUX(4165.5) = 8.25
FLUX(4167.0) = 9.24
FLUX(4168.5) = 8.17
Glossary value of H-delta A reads -3.2 angstrom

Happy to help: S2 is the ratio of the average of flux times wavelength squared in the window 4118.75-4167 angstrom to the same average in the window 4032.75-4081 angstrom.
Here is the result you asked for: 1.02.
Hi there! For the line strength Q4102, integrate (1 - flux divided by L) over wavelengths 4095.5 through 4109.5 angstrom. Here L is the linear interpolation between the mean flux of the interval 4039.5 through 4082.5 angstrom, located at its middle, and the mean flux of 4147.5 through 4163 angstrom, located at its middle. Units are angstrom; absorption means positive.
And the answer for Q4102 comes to 0.3 angstrom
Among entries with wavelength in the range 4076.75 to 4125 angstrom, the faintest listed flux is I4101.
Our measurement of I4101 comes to 7.76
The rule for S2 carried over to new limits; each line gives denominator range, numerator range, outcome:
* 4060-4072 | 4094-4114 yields 1.03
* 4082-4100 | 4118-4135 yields 0.90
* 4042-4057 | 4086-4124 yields 1.03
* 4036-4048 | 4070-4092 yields 1.12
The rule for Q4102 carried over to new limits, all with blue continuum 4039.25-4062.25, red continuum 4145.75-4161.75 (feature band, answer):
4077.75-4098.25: -2.5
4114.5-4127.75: -1.2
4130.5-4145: -0.2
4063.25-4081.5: 0.9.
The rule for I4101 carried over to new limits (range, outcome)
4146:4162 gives 7.99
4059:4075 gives 8.36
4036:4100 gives 7.98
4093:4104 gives 8.17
